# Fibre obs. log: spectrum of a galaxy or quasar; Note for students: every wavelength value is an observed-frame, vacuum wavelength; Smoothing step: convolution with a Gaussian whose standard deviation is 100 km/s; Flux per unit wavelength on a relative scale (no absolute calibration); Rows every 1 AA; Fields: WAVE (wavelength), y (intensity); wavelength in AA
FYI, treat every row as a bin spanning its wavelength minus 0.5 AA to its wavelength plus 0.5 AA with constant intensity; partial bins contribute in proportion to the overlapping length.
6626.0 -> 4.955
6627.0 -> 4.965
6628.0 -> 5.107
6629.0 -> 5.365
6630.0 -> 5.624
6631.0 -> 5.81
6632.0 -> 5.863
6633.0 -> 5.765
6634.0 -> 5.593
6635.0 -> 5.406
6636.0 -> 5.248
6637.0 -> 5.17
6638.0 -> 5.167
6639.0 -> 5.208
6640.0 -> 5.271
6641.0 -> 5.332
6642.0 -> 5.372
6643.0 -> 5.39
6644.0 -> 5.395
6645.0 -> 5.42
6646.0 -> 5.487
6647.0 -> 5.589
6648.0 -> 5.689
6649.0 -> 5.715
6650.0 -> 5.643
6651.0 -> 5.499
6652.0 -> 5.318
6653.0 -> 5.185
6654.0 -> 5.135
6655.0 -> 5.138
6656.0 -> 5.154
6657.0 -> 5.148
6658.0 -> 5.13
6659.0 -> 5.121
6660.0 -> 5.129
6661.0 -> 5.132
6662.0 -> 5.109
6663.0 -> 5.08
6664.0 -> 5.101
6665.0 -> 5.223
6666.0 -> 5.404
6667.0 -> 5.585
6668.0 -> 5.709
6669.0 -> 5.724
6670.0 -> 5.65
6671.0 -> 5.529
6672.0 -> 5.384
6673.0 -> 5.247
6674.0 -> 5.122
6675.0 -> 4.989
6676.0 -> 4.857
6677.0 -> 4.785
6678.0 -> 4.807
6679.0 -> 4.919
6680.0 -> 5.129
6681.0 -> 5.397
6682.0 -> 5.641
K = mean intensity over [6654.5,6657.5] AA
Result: 5.15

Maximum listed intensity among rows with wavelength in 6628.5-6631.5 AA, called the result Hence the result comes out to 5.81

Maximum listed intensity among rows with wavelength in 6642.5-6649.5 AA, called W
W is 5.715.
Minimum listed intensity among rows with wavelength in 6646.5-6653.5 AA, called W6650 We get 5.185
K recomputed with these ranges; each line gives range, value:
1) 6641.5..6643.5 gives 5.38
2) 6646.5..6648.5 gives 5.64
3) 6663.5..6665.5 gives 5.16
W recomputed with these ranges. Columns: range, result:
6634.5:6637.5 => 5.406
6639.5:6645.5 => 5.42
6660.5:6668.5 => 5.709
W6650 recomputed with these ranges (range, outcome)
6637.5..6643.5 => 5.167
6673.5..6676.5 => 4.857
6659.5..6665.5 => 5.08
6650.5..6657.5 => 5.135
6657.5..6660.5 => 5.121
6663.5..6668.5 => 5.101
